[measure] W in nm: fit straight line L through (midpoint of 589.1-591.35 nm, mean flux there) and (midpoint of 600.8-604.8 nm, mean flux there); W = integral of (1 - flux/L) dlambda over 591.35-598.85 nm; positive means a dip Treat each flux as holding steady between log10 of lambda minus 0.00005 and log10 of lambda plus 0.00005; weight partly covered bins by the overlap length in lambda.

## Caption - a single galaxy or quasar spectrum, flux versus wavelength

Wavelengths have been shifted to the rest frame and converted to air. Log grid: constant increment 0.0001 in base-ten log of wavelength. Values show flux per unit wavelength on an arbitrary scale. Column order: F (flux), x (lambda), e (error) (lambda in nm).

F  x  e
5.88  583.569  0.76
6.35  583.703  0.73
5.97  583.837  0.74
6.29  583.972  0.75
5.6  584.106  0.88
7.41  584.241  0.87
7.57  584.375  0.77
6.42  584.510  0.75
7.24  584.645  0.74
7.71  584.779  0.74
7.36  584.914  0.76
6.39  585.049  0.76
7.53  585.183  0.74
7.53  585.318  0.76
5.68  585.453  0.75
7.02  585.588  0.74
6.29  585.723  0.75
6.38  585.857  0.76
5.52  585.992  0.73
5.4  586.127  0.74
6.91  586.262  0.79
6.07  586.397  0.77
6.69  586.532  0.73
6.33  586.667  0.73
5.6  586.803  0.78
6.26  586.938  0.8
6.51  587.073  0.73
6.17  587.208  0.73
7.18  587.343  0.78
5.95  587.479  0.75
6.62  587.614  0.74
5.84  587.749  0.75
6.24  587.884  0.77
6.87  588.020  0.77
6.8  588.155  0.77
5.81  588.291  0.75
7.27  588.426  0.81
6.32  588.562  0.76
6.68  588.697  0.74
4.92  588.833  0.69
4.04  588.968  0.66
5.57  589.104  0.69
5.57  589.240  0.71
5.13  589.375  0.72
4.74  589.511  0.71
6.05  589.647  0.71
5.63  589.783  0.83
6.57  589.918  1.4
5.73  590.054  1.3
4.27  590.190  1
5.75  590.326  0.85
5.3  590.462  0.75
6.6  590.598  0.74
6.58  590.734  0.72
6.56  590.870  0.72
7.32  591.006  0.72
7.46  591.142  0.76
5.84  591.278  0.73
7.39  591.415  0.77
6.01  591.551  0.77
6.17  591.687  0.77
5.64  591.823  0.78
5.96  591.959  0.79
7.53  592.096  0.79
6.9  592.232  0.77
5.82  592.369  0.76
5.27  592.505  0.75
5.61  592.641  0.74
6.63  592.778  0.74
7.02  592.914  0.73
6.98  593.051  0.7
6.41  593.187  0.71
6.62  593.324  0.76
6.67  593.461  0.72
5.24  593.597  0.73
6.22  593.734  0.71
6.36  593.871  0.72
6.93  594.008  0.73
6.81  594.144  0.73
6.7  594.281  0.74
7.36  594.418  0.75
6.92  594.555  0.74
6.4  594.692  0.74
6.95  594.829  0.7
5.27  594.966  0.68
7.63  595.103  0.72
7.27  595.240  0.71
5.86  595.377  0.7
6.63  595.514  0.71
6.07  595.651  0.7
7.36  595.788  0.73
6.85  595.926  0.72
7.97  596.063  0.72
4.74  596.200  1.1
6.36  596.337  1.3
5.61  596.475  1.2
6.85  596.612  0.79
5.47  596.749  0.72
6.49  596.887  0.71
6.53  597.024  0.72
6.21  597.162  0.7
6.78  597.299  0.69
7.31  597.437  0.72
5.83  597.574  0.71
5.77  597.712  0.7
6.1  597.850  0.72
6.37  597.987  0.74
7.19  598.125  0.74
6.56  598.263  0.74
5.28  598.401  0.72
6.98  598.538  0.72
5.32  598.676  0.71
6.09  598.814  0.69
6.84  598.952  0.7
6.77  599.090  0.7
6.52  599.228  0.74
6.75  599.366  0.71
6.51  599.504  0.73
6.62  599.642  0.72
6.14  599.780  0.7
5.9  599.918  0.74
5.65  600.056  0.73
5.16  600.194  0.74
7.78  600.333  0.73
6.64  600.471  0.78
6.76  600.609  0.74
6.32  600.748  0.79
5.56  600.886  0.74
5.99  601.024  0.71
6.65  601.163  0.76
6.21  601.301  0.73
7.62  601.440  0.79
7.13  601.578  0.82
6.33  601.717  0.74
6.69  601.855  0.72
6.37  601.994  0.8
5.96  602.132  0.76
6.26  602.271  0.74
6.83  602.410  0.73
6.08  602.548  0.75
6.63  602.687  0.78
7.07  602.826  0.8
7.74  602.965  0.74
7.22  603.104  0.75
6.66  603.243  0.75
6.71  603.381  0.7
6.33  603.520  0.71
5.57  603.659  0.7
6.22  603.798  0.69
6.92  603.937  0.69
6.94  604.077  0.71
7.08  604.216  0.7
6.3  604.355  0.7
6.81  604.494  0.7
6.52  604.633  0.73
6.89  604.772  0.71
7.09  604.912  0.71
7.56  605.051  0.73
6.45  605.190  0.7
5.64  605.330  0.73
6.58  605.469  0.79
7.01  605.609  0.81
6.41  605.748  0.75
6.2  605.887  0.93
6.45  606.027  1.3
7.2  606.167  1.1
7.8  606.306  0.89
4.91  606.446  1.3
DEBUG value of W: -0.29 nm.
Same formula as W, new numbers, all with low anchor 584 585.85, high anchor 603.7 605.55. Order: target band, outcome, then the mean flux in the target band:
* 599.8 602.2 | 0.115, 6.39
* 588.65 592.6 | 0.496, 5.96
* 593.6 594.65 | 0.020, 6.65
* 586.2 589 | 0.237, 6.27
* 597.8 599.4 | 0.081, 6.39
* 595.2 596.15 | -0.006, 6.81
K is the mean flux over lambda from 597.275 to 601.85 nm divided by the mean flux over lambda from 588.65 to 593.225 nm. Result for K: 1.06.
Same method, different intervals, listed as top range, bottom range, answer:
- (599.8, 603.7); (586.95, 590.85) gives 1.09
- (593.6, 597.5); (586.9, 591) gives 1.09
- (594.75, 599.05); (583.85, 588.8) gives 0.98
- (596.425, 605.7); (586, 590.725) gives 1.08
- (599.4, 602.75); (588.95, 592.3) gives 1.06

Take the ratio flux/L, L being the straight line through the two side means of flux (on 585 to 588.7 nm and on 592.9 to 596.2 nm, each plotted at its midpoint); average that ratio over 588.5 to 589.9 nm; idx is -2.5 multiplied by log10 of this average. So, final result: 0.18 mag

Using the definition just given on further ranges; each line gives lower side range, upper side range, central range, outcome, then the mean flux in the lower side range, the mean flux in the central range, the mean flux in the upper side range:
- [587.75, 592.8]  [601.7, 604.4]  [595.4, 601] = 0.01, 6.06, 6.36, 6.6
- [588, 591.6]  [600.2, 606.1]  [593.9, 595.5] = -0.08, 6.02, 6.72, 6.61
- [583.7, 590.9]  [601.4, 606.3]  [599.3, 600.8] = 0.03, 6.23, 6.38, 6.68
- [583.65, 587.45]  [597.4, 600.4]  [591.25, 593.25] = 0.01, 6.54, 6.36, 6.33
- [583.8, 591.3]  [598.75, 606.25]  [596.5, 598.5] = 0.02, 6.27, 6.33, 6.56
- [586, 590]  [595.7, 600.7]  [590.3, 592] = -0.04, 6.05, 6.37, 6.39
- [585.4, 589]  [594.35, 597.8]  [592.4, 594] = 0.02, 6.22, 6.29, 6.5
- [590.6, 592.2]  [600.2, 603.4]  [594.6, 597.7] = 0.02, 6.6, 6.47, 6.63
